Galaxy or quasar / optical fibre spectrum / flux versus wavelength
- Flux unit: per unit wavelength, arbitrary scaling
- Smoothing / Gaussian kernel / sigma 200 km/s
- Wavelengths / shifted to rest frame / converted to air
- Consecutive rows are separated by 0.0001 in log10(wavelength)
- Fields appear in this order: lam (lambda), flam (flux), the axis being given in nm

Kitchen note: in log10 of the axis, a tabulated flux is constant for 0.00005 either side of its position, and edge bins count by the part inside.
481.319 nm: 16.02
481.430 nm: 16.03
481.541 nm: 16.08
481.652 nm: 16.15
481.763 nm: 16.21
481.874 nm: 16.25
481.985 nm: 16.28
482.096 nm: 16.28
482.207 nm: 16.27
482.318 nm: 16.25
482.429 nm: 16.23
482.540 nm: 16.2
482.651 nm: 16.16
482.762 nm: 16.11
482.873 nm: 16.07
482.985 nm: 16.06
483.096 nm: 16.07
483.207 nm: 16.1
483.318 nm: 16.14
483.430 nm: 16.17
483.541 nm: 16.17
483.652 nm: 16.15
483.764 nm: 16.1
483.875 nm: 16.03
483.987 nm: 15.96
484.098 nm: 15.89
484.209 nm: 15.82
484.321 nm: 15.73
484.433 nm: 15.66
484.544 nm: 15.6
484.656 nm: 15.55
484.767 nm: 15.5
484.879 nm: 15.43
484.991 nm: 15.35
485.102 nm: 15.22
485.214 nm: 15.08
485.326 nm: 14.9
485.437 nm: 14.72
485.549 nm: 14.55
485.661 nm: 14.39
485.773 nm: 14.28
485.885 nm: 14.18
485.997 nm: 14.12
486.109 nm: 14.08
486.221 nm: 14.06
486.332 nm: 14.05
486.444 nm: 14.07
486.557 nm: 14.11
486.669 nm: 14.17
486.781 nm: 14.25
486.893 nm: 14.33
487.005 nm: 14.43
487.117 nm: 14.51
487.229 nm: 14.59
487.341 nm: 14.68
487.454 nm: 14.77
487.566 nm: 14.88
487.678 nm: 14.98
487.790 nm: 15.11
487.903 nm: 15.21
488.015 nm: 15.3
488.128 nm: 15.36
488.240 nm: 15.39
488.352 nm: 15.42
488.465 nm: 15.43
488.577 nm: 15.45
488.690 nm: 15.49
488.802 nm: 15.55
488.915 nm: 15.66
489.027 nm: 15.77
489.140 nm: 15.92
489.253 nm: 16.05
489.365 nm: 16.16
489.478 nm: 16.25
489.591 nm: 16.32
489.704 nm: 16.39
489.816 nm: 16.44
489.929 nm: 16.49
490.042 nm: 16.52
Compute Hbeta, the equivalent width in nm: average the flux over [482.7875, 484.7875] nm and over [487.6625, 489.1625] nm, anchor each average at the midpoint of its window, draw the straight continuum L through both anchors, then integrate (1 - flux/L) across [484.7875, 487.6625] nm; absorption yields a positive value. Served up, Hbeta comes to 0.21 nm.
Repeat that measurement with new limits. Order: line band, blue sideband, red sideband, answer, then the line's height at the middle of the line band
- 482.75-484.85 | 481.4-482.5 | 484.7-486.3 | -0.07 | 15.4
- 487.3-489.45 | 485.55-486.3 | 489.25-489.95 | 0.03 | 15.6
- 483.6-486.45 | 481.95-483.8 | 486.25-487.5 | 0.02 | 15.2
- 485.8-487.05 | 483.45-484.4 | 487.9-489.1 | 0.12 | 15.7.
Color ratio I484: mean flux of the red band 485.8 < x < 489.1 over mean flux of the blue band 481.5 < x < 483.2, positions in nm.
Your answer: 0.92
